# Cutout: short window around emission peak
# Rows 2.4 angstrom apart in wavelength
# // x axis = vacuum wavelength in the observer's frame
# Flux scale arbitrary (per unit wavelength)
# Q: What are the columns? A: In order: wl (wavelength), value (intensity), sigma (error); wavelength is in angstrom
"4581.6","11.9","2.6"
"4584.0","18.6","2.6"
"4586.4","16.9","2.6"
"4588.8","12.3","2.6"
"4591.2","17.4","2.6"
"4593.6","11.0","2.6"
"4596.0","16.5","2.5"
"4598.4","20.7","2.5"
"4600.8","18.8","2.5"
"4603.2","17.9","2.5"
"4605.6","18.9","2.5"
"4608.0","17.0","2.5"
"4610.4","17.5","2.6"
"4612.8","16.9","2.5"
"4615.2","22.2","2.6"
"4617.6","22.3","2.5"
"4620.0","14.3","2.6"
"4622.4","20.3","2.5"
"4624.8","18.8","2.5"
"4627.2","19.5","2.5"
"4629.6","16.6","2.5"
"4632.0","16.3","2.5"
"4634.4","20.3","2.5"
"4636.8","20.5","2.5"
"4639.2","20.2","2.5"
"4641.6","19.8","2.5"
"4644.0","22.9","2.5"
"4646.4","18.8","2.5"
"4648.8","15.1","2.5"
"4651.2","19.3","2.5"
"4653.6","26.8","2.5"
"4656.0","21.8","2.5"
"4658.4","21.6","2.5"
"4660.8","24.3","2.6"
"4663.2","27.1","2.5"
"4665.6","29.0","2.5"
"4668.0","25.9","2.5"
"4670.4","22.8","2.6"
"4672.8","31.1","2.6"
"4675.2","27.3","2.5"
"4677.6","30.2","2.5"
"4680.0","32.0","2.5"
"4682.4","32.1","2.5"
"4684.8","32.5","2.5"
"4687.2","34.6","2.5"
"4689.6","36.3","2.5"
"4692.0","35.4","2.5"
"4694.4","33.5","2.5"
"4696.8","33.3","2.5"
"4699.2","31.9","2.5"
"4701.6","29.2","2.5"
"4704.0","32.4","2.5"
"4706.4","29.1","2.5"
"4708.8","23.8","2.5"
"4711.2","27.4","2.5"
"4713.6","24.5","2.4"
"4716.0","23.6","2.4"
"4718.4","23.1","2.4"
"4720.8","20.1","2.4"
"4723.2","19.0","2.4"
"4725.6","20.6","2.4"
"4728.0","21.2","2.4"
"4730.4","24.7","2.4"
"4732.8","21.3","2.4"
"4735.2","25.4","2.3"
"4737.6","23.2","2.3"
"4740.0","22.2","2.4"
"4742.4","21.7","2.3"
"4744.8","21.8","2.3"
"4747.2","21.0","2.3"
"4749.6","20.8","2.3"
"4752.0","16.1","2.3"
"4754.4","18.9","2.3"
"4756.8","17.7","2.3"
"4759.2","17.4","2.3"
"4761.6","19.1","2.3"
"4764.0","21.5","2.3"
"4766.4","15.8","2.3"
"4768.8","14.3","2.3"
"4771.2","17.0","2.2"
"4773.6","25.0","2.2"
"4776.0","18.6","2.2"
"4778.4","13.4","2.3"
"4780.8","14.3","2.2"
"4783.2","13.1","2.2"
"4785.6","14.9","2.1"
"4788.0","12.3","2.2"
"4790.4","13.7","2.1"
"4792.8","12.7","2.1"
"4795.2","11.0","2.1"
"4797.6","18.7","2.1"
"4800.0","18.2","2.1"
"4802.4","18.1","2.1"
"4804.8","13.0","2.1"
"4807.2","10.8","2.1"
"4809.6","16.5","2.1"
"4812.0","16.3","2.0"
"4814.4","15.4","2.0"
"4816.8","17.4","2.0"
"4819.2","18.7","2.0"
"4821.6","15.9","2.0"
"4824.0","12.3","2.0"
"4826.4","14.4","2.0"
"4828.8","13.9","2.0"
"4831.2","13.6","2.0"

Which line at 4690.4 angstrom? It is C IV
